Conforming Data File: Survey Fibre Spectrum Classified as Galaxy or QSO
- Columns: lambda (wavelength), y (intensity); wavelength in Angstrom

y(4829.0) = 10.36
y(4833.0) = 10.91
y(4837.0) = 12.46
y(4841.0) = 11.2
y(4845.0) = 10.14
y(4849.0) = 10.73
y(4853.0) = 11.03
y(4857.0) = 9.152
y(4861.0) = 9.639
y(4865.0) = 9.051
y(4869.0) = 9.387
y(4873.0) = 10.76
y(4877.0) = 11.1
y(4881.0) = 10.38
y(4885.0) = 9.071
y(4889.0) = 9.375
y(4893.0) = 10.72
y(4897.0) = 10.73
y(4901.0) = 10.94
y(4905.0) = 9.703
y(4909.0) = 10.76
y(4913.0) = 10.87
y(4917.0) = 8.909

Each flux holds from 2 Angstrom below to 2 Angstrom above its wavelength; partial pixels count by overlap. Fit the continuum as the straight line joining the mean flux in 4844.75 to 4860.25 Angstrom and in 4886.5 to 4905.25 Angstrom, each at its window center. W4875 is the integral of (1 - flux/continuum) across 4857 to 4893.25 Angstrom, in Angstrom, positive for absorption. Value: 1.45 Angstrom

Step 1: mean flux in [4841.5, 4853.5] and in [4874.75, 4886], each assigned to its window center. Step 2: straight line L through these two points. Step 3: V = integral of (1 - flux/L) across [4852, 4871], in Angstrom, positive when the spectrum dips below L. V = 1.7 Angstrom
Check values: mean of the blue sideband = 10.7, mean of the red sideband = 10.3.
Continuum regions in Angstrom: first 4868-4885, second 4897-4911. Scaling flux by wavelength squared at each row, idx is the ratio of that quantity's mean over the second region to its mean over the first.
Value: 1.03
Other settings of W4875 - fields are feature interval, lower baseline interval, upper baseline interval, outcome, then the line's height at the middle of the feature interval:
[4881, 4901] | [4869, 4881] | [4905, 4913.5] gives 0.9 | 10.6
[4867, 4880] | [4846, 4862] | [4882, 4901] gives -0.4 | 10.1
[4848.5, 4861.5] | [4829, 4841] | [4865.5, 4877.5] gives 0.7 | 10.7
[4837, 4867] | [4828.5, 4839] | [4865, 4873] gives 0.6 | 10.5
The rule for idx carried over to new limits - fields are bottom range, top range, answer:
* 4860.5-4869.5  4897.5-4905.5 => 1.15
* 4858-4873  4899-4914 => 1.13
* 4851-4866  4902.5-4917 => 1.07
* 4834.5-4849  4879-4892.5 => 0.89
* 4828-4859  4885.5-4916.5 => 0.98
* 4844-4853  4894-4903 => 1.04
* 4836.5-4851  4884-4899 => 0.93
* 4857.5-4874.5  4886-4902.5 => 1.09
